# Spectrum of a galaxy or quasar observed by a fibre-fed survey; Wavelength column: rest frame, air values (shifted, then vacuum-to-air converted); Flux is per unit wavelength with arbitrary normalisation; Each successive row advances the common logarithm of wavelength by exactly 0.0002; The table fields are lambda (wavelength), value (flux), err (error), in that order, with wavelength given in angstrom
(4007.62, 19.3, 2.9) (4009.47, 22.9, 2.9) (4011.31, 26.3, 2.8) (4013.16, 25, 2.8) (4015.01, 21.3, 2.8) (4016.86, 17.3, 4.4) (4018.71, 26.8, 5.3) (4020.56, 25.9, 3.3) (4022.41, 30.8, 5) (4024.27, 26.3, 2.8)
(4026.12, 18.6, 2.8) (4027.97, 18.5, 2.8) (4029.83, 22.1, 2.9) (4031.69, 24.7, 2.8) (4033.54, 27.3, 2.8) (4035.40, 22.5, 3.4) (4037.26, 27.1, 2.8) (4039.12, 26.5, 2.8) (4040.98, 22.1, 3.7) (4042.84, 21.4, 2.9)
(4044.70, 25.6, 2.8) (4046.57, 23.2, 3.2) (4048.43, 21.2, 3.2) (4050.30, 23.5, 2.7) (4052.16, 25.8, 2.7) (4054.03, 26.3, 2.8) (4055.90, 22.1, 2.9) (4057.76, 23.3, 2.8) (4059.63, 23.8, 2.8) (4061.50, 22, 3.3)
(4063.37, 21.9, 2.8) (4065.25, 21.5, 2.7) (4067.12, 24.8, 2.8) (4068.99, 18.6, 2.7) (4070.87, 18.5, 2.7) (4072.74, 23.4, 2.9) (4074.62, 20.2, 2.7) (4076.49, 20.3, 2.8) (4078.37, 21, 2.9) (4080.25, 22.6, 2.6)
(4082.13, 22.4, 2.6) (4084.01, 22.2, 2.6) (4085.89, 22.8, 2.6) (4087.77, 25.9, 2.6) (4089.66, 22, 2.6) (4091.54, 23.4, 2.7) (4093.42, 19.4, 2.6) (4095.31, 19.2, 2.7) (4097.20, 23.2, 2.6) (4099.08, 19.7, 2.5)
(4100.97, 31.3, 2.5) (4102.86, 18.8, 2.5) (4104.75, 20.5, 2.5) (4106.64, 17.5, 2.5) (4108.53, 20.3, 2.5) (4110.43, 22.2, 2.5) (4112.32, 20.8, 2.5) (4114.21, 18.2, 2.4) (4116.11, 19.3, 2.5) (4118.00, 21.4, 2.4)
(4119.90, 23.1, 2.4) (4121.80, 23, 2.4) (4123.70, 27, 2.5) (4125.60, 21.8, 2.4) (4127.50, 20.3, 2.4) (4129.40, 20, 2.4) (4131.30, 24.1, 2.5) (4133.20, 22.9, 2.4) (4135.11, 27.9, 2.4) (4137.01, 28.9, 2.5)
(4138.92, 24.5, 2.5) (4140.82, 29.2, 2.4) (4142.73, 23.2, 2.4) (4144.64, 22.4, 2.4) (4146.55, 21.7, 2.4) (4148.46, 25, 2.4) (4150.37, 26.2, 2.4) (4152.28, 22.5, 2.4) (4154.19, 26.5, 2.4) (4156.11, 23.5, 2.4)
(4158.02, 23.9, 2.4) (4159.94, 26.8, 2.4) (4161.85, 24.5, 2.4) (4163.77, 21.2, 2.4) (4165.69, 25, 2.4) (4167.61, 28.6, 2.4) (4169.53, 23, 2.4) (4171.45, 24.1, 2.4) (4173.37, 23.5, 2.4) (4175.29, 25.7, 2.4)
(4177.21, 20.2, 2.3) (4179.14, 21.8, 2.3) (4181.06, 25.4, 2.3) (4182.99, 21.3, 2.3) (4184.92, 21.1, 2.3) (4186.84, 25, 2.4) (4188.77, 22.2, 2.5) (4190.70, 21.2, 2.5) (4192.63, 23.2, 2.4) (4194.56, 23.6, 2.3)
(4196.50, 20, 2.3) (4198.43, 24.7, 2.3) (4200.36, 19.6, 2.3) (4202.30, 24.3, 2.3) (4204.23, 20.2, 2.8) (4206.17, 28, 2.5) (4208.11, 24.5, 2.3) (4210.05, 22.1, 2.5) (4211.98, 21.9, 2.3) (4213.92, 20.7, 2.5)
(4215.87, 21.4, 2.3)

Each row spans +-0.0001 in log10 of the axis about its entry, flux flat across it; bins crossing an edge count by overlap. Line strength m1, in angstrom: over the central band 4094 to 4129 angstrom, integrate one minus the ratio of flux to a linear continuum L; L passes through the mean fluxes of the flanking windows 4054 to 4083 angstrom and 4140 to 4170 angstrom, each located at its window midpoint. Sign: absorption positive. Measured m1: 2.6 angstrom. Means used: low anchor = 21.9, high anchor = 24.6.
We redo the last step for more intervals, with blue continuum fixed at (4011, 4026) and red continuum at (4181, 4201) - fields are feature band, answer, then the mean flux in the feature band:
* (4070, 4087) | 1.6 angstrom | 21.6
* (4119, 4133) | 0.3 angstrom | 22.8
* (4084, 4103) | 0.7 angstrom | 22.7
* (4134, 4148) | -1.4 angstrom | 25.3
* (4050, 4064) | 0.3 angstrom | 23.6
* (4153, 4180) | -1.7 angstrom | 24.2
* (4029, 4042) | -0.1 angstrom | 24.6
